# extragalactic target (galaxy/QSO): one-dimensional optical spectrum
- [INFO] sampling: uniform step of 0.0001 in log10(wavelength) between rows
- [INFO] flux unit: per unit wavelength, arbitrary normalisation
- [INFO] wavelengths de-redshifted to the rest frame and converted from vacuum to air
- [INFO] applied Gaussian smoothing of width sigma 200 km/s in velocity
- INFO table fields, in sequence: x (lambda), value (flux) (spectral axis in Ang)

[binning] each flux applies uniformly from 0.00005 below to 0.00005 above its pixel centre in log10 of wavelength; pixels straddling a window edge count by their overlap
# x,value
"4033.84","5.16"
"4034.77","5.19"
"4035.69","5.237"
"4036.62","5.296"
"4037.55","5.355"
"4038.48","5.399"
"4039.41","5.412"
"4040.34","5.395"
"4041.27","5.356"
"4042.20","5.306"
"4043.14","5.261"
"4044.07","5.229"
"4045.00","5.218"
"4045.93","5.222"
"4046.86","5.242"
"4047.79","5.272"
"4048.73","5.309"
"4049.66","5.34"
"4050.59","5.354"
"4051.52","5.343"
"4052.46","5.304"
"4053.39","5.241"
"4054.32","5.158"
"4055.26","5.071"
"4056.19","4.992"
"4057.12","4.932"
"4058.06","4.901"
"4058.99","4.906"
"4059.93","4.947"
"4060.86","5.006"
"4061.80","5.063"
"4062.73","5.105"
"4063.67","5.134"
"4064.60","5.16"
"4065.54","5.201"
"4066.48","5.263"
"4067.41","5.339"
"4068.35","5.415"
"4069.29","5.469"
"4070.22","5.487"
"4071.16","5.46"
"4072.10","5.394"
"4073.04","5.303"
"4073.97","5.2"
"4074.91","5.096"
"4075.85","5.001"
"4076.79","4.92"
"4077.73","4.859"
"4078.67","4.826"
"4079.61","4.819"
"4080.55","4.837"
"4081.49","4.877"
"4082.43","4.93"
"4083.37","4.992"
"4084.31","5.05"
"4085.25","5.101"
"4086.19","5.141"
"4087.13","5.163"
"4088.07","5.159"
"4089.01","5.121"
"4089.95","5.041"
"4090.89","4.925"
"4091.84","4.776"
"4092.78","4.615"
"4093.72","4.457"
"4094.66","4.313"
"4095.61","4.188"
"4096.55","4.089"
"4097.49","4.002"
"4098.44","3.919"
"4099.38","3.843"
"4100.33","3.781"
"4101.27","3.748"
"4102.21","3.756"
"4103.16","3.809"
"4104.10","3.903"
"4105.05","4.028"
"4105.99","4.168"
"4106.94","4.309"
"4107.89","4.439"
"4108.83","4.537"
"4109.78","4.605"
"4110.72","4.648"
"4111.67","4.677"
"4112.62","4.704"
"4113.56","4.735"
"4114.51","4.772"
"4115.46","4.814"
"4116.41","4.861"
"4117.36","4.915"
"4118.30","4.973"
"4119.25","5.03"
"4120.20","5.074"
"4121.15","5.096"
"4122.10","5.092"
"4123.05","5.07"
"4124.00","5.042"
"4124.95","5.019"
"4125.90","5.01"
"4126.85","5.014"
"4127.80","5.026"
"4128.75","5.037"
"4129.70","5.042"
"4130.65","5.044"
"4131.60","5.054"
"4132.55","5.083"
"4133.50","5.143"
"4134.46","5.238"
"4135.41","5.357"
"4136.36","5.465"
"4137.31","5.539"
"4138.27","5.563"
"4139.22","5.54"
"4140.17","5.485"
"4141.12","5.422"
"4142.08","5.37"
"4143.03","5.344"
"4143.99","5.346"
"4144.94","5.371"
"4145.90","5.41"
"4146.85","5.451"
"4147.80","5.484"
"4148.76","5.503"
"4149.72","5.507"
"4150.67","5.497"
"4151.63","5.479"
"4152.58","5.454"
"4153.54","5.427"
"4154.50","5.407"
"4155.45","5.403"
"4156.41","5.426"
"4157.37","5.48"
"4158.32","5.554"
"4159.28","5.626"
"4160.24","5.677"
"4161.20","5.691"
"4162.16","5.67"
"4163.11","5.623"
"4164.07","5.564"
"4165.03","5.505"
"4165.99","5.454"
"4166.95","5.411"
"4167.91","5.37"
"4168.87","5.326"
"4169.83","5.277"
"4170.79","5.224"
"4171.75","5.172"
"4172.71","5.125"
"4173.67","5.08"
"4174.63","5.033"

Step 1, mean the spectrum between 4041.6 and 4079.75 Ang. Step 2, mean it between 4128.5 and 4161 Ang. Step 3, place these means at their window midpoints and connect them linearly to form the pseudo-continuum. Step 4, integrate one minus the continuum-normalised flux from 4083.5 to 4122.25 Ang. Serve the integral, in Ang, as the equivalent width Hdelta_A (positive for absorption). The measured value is 5.2 Ang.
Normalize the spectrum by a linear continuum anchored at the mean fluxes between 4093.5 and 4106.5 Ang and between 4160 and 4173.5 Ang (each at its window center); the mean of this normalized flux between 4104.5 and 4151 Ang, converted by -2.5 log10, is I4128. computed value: -0.11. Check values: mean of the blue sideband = 3.99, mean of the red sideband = 5.42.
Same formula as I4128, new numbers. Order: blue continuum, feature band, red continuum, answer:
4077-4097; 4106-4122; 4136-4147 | 0.08 mag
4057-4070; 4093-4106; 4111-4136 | 0.25 mag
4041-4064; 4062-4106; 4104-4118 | 0.02 mag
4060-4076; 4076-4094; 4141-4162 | 0.08 mag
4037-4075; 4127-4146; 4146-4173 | 0.02 mag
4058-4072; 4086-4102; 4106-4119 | 0.10 mag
